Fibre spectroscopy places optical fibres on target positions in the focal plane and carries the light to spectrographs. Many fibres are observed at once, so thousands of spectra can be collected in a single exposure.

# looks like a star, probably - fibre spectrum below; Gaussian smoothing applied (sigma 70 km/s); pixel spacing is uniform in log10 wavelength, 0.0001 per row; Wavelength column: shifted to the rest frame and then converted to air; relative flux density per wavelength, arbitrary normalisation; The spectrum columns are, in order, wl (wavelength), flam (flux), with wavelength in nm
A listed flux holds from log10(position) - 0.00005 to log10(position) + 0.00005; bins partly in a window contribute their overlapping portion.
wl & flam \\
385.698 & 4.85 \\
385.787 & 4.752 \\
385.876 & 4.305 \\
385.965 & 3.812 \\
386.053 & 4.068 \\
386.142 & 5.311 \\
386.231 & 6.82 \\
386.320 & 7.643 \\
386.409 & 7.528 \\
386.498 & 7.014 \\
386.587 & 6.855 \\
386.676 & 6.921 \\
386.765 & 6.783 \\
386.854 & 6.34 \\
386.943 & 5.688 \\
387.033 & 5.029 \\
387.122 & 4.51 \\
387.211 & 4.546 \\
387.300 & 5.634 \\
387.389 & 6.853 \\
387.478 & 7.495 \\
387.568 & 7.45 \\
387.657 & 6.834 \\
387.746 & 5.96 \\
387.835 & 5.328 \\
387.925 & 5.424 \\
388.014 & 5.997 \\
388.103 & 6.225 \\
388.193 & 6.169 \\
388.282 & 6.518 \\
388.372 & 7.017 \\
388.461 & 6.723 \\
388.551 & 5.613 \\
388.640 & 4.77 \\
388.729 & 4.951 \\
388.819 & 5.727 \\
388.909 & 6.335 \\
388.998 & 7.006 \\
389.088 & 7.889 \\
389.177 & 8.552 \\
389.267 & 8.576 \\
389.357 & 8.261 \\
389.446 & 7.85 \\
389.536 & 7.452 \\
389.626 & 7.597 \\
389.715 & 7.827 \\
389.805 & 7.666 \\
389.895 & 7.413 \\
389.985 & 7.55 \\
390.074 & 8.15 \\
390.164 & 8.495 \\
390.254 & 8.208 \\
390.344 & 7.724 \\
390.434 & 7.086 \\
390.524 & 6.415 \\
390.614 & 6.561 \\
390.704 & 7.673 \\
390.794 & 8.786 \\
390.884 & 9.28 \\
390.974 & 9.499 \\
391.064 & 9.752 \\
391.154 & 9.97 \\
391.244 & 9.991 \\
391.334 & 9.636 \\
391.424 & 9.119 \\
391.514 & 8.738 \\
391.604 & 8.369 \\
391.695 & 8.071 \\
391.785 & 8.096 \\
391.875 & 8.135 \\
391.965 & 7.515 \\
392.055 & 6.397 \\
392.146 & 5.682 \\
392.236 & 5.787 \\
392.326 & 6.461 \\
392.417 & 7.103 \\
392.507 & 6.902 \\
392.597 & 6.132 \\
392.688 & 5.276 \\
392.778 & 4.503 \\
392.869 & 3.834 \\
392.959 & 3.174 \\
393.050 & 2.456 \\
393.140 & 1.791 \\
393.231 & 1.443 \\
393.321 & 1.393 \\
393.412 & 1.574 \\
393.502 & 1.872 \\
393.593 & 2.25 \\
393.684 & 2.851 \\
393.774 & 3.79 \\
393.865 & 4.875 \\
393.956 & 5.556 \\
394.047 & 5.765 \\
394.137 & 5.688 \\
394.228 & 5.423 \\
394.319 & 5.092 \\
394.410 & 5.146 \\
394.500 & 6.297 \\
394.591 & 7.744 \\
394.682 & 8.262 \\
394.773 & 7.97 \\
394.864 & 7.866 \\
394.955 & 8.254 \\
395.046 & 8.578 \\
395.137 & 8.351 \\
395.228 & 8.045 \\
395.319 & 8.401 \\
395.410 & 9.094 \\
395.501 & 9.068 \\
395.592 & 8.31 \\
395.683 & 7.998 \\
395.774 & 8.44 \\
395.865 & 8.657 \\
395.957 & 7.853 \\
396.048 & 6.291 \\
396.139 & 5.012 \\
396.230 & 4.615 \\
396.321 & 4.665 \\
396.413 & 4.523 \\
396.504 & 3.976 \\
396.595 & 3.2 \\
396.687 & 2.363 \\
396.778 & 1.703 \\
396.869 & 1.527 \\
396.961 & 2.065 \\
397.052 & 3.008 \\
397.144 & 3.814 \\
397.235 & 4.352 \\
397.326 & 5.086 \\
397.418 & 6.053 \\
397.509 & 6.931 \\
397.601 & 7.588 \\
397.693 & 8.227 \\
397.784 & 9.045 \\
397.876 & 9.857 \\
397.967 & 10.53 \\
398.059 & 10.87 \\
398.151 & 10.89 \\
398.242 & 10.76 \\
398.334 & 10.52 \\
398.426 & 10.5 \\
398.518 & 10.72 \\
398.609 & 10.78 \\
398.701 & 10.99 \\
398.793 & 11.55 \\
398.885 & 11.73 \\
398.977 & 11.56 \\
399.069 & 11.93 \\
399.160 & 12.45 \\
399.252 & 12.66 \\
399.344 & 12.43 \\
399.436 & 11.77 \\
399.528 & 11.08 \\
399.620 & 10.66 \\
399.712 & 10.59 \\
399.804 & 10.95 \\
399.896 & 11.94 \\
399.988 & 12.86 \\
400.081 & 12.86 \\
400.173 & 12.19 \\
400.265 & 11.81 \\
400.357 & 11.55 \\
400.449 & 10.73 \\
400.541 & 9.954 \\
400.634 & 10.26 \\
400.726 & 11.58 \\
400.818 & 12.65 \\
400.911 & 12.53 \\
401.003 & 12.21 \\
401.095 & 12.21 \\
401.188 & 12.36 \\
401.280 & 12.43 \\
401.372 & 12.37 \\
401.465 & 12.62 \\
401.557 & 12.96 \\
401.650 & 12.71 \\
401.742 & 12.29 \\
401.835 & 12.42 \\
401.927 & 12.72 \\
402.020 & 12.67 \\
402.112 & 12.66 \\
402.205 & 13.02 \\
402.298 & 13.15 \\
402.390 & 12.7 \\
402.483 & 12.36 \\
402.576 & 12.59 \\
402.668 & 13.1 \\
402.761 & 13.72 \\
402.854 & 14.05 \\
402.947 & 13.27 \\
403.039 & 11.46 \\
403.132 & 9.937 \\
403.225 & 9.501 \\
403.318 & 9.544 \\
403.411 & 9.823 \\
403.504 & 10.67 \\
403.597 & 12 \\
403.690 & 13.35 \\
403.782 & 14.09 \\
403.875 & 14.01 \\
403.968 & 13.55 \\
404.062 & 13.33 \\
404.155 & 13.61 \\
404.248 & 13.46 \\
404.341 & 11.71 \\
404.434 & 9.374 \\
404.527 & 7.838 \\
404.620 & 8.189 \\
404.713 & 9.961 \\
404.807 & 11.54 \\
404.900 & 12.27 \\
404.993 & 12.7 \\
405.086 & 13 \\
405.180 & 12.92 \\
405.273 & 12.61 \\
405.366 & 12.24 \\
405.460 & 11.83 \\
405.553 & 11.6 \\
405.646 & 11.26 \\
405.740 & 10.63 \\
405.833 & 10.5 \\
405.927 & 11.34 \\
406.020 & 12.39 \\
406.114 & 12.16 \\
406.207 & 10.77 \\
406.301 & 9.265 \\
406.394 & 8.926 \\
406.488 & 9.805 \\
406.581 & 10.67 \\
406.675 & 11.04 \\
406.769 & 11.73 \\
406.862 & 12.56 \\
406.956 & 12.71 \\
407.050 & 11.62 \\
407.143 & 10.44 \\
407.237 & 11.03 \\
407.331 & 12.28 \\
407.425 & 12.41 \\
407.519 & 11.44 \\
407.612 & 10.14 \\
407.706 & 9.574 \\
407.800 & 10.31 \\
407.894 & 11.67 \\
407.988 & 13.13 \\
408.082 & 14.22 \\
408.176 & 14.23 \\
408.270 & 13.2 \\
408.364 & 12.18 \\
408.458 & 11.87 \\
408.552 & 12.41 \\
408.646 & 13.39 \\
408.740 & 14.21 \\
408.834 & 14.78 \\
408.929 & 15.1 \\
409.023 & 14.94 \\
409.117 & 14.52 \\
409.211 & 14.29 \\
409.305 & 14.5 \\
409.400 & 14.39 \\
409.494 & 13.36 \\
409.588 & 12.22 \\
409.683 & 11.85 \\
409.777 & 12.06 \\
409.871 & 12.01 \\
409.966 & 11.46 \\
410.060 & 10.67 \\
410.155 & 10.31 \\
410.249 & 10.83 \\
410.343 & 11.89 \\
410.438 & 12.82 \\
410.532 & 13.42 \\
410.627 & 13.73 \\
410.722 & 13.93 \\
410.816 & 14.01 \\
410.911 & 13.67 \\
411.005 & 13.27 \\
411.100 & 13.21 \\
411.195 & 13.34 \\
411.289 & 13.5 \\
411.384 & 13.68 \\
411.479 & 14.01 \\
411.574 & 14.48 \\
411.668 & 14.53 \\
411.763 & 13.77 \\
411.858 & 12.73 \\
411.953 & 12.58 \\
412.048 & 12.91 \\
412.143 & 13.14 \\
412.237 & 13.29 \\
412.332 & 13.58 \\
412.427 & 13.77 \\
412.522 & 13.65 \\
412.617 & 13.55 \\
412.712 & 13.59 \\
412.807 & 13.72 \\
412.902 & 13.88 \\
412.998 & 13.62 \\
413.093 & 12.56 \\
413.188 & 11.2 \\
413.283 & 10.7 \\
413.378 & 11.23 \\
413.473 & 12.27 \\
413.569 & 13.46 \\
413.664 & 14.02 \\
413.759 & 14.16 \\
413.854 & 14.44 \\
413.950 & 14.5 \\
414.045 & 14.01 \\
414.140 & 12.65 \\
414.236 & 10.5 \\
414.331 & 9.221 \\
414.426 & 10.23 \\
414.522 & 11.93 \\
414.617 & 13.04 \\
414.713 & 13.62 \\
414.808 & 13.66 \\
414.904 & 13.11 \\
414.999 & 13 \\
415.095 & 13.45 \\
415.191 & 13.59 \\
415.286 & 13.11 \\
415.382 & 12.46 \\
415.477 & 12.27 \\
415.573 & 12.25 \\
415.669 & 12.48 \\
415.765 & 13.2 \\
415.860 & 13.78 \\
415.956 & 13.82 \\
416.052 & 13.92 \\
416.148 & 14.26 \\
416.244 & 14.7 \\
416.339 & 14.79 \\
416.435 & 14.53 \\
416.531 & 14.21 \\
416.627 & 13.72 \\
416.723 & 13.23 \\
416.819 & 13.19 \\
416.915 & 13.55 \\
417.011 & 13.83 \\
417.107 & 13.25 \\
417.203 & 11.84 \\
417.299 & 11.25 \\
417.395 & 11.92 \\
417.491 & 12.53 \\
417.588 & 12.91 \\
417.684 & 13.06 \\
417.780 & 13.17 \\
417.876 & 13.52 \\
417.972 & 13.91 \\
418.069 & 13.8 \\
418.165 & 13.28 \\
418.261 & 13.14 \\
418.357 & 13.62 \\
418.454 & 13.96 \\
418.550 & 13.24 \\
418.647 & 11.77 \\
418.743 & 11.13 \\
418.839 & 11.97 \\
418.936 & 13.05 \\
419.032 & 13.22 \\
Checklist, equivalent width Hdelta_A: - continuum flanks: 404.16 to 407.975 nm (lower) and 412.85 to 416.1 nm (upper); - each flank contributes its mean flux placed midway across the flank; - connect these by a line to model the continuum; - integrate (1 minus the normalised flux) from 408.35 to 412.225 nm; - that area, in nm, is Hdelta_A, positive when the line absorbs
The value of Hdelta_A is -0.37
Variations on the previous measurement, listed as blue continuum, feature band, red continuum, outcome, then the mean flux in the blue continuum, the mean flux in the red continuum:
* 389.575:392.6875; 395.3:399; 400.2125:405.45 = 0.992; 7.84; 12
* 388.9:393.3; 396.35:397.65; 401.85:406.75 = 0.733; 7.16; 11.7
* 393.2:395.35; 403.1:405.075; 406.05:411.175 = -0.251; 5.53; 12.4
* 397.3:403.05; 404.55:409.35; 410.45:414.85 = 0.153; 11.5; 13.1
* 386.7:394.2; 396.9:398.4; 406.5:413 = 0.236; 6.4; 12.8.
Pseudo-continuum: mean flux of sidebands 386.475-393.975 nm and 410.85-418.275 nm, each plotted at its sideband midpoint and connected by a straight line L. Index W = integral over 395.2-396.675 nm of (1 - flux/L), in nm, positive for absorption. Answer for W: 0.25 nm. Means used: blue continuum 6.43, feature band 6.64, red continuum 13.2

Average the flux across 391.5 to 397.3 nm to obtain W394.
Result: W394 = 5.57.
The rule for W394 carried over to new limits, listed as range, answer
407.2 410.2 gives 12.6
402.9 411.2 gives 12.1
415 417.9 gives 13.3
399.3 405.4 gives 12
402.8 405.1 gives 11.7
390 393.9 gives 6.31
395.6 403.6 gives 9.96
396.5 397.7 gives 4.16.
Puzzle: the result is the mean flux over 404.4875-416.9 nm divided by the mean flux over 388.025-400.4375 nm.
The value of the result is 1.7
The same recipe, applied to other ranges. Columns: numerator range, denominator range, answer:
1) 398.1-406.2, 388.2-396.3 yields 1.76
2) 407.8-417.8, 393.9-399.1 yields 1.79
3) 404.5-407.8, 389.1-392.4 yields 1.40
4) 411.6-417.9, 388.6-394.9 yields 2.01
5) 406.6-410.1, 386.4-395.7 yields 1.89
